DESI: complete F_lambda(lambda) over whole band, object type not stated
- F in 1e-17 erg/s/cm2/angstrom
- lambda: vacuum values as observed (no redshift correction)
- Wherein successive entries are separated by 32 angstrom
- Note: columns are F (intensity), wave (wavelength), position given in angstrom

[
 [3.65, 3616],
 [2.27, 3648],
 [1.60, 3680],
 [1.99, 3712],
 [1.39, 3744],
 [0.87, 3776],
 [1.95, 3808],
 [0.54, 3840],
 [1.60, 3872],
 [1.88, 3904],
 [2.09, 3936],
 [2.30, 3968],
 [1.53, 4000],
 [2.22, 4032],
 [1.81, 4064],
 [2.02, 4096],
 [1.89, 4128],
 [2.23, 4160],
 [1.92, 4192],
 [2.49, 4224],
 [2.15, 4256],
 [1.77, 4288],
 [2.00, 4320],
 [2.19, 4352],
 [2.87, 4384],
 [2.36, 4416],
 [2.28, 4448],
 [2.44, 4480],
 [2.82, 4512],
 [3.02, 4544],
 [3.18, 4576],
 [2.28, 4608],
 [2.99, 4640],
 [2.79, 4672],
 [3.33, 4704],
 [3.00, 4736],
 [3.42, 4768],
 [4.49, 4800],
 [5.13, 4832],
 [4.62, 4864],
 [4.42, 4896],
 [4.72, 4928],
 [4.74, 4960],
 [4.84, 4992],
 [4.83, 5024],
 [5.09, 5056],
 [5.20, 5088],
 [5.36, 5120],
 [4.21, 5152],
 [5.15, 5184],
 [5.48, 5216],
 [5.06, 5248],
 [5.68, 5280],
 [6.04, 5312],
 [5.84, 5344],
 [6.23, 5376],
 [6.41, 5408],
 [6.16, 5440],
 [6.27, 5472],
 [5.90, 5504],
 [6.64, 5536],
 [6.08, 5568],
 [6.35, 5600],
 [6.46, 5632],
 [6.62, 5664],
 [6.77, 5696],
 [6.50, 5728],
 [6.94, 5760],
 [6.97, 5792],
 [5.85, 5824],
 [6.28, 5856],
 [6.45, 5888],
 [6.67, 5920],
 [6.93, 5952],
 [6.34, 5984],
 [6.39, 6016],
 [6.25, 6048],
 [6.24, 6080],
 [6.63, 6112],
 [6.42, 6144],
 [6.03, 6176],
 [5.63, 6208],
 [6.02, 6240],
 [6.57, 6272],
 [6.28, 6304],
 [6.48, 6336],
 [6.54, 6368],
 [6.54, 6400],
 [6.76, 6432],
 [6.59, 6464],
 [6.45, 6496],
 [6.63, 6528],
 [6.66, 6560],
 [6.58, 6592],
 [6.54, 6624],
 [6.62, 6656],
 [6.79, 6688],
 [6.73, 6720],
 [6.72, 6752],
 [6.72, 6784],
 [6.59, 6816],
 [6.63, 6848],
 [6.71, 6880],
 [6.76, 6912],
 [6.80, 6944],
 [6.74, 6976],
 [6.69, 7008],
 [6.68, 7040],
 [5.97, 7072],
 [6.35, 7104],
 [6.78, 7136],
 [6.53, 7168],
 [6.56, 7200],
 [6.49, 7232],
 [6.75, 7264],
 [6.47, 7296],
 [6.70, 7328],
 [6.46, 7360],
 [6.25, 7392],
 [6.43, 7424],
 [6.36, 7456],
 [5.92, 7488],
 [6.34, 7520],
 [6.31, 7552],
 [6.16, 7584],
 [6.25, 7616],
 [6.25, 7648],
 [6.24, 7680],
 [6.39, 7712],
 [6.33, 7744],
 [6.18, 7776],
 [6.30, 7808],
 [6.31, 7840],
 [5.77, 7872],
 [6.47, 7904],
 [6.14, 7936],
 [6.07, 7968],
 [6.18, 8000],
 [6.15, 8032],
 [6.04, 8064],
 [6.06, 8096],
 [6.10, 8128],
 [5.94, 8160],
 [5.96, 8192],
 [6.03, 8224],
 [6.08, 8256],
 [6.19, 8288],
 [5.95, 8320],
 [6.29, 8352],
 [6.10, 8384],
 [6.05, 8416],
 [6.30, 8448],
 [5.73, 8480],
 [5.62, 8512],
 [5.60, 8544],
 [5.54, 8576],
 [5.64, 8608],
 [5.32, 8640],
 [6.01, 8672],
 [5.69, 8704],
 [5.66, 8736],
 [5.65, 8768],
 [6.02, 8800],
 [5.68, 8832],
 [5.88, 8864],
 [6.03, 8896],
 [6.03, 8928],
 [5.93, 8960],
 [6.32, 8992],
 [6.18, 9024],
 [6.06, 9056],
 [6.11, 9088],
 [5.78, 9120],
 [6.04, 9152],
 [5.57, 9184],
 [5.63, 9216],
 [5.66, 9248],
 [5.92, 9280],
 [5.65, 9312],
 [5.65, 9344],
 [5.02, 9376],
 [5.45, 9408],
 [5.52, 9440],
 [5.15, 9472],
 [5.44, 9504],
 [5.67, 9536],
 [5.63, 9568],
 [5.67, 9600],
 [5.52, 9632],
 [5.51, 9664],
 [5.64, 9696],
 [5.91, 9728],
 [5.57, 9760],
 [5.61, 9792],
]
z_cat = 0.20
